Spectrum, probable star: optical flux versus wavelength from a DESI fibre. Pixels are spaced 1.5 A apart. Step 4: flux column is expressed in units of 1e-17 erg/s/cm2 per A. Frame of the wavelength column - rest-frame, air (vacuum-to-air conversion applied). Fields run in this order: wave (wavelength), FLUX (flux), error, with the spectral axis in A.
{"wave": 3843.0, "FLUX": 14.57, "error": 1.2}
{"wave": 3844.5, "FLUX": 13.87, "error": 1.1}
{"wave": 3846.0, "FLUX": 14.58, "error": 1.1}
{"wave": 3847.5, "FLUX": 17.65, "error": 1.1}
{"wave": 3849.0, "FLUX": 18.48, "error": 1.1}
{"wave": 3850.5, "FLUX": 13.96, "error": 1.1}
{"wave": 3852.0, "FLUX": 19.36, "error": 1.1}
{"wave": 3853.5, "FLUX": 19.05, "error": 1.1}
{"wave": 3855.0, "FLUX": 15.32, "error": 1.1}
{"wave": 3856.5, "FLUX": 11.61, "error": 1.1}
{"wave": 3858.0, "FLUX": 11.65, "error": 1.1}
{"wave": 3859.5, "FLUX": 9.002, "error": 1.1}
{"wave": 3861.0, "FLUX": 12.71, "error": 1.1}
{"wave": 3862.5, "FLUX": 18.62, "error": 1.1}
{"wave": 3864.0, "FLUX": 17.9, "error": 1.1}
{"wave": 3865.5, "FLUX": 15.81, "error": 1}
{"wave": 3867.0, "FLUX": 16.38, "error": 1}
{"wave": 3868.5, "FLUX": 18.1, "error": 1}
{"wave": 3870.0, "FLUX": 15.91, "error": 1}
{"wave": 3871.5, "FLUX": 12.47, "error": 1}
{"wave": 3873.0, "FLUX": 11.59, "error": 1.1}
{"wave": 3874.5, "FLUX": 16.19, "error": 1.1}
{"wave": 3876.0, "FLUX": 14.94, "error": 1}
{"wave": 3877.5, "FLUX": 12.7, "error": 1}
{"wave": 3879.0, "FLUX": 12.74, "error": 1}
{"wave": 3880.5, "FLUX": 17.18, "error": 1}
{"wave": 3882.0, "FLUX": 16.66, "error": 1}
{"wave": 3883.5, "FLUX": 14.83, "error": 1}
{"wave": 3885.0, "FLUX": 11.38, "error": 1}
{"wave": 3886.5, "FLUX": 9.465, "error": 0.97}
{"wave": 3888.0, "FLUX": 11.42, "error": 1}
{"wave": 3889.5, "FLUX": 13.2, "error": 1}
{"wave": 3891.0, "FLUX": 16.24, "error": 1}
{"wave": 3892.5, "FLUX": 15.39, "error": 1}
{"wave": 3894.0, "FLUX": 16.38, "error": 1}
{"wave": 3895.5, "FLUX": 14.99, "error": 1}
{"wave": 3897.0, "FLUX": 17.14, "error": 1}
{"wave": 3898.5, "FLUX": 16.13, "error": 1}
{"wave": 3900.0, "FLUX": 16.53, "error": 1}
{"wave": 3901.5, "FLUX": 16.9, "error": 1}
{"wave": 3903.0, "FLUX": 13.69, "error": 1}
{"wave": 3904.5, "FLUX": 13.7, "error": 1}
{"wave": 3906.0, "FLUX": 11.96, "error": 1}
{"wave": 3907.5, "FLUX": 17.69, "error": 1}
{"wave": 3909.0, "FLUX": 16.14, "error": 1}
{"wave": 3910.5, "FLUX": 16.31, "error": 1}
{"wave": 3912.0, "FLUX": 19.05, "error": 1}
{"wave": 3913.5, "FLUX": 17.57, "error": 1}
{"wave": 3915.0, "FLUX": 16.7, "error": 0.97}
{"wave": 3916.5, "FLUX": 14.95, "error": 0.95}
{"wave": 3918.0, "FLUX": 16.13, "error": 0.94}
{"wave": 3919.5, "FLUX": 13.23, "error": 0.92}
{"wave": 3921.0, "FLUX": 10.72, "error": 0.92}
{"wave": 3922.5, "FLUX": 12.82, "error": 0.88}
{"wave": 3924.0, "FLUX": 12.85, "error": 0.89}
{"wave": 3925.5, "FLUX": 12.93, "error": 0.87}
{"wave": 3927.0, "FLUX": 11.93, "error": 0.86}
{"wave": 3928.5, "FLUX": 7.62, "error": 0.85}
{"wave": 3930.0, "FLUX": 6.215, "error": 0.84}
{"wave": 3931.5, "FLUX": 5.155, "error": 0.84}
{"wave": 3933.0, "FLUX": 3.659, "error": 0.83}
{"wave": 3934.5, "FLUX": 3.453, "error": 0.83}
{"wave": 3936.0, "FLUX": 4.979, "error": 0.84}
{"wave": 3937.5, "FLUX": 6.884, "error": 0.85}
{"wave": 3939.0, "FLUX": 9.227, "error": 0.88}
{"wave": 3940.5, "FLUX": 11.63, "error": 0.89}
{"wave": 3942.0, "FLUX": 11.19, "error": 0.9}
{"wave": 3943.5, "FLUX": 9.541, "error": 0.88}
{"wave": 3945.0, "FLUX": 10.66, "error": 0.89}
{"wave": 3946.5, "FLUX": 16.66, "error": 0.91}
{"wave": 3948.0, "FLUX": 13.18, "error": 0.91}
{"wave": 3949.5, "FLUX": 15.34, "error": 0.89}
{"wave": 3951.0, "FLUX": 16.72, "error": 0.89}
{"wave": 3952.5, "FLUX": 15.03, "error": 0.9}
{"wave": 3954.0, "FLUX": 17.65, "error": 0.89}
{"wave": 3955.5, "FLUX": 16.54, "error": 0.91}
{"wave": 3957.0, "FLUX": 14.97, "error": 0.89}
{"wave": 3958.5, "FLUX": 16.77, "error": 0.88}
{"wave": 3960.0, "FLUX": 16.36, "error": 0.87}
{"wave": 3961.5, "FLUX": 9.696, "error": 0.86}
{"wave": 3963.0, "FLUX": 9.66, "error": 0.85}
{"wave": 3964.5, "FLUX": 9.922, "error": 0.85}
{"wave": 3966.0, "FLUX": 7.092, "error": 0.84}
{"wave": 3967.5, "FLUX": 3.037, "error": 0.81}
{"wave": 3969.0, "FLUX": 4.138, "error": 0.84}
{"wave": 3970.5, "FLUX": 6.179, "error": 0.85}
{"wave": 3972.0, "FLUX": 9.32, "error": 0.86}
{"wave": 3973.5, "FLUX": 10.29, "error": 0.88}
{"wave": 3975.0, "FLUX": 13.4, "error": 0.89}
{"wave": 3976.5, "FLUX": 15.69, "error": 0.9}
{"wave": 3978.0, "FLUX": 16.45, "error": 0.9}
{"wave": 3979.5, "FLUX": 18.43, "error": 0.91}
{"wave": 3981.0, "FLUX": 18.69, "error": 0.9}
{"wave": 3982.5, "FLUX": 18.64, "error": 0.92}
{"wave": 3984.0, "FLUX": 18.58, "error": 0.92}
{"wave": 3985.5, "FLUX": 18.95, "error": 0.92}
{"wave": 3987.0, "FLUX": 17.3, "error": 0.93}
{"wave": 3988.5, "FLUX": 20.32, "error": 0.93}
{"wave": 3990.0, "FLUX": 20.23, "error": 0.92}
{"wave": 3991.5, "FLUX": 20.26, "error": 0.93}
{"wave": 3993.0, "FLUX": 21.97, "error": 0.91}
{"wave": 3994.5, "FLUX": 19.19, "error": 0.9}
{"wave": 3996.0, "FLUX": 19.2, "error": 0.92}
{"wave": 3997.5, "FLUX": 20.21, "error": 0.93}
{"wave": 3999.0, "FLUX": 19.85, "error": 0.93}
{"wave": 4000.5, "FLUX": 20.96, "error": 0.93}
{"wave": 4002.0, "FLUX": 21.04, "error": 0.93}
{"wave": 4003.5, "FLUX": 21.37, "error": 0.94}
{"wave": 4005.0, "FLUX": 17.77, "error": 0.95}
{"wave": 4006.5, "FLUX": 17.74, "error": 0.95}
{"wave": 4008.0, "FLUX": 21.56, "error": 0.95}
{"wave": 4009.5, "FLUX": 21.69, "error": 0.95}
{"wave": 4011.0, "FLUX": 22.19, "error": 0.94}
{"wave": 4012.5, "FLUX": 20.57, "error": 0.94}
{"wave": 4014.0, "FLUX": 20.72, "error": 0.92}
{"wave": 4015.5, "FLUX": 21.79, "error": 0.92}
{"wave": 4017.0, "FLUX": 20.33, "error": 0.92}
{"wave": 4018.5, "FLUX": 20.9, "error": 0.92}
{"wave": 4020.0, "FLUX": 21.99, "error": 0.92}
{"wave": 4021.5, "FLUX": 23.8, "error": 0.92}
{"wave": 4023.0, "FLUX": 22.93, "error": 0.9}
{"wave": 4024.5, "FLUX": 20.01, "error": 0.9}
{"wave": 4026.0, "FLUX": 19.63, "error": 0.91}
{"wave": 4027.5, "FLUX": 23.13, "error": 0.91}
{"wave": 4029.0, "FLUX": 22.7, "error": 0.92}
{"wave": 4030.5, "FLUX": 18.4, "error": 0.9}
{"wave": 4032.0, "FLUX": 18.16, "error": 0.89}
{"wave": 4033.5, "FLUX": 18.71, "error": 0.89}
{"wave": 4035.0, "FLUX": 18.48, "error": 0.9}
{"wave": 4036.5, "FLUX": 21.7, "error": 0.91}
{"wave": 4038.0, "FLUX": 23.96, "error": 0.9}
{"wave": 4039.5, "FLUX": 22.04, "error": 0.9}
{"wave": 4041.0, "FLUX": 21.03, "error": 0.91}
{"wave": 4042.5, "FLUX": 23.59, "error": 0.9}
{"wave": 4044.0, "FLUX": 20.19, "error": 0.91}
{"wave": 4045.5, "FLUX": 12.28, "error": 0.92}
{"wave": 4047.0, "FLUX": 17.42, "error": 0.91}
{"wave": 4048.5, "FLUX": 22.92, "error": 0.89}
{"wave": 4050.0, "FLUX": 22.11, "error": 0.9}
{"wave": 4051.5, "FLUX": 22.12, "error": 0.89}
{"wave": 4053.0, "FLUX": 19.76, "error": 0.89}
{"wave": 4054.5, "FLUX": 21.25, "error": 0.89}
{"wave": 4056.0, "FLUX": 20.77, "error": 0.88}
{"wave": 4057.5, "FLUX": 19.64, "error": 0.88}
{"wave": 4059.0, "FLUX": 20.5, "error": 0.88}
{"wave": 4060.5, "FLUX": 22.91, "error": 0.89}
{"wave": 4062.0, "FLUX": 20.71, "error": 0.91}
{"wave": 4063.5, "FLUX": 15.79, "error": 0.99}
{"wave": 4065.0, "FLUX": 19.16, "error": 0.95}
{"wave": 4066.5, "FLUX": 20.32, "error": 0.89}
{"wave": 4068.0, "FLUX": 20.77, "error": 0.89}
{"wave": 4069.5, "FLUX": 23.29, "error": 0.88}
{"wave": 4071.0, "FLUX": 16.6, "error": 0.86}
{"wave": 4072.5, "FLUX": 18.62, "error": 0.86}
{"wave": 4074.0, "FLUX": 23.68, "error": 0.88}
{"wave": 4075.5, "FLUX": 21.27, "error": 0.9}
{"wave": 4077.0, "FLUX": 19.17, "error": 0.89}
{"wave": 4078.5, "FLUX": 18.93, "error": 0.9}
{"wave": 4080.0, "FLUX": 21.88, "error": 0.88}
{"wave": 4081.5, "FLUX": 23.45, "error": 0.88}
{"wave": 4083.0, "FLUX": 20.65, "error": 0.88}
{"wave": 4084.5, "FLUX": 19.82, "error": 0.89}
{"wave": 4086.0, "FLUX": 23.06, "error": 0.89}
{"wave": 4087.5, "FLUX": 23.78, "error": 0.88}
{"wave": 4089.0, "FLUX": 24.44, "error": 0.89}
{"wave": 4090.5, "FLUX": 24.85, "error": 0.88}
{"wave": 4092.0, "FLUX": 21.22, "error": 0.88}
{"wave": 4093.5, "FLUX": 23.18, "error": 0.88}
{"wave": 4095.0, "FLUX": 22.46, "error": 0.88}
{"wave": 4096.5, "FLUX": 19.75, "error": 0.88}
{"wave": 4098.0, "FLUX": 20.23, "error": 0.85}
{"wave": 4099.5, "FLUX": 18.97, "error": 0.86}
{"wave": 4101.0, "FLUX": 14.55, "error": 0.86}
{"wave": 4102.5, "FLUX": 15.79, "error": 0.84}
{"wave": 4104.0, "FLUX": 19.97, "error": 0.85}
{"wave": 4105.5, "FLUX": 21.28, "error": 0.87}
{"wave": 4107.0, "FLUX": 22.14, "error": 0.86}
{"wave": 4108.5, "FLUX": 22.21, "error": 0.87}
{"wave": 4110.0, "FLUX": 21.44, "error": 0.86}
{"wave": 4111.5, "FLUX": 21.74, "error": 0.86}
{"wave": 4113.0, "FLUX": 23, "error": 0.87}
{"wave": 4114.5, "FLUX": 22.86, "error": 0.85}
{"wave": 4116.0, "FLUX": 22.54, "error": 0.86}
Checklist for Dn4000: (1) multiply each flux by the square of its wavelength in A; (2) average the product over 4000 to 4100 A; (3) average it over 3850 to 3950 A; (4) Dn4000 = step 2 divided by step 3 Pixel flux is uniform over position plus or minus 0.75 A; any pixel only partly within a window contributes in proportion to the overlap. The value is 1.7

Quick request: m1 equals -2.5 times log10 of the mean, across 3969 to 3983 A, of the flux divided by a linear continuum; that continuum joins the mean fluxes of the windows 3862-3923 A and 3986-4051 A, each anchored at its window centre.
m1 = 0.36 mag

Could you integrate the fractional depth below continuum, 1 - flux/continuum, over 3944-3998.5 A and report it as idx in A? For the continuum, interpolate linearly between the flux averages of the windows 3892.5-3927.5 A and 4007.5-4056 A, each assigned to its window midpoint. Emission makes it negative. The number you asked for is 9.56 A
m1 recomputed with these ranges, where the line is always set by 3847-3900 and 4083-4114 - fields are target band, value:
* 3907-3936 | 0.31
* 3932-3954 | 0.49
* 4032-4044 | -0.08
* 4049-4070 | -0.03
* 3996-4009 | -0.09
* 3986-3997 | -0.09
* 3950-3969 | 0.35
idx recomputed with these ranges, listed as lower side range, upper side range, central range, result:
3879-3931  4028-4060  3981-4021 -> -3.66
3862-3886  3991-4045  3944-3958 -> 2.34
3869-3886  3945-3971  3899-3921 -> -3.50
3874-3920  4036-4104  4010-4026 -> -2.06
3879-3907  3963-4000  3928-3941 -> 7.40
